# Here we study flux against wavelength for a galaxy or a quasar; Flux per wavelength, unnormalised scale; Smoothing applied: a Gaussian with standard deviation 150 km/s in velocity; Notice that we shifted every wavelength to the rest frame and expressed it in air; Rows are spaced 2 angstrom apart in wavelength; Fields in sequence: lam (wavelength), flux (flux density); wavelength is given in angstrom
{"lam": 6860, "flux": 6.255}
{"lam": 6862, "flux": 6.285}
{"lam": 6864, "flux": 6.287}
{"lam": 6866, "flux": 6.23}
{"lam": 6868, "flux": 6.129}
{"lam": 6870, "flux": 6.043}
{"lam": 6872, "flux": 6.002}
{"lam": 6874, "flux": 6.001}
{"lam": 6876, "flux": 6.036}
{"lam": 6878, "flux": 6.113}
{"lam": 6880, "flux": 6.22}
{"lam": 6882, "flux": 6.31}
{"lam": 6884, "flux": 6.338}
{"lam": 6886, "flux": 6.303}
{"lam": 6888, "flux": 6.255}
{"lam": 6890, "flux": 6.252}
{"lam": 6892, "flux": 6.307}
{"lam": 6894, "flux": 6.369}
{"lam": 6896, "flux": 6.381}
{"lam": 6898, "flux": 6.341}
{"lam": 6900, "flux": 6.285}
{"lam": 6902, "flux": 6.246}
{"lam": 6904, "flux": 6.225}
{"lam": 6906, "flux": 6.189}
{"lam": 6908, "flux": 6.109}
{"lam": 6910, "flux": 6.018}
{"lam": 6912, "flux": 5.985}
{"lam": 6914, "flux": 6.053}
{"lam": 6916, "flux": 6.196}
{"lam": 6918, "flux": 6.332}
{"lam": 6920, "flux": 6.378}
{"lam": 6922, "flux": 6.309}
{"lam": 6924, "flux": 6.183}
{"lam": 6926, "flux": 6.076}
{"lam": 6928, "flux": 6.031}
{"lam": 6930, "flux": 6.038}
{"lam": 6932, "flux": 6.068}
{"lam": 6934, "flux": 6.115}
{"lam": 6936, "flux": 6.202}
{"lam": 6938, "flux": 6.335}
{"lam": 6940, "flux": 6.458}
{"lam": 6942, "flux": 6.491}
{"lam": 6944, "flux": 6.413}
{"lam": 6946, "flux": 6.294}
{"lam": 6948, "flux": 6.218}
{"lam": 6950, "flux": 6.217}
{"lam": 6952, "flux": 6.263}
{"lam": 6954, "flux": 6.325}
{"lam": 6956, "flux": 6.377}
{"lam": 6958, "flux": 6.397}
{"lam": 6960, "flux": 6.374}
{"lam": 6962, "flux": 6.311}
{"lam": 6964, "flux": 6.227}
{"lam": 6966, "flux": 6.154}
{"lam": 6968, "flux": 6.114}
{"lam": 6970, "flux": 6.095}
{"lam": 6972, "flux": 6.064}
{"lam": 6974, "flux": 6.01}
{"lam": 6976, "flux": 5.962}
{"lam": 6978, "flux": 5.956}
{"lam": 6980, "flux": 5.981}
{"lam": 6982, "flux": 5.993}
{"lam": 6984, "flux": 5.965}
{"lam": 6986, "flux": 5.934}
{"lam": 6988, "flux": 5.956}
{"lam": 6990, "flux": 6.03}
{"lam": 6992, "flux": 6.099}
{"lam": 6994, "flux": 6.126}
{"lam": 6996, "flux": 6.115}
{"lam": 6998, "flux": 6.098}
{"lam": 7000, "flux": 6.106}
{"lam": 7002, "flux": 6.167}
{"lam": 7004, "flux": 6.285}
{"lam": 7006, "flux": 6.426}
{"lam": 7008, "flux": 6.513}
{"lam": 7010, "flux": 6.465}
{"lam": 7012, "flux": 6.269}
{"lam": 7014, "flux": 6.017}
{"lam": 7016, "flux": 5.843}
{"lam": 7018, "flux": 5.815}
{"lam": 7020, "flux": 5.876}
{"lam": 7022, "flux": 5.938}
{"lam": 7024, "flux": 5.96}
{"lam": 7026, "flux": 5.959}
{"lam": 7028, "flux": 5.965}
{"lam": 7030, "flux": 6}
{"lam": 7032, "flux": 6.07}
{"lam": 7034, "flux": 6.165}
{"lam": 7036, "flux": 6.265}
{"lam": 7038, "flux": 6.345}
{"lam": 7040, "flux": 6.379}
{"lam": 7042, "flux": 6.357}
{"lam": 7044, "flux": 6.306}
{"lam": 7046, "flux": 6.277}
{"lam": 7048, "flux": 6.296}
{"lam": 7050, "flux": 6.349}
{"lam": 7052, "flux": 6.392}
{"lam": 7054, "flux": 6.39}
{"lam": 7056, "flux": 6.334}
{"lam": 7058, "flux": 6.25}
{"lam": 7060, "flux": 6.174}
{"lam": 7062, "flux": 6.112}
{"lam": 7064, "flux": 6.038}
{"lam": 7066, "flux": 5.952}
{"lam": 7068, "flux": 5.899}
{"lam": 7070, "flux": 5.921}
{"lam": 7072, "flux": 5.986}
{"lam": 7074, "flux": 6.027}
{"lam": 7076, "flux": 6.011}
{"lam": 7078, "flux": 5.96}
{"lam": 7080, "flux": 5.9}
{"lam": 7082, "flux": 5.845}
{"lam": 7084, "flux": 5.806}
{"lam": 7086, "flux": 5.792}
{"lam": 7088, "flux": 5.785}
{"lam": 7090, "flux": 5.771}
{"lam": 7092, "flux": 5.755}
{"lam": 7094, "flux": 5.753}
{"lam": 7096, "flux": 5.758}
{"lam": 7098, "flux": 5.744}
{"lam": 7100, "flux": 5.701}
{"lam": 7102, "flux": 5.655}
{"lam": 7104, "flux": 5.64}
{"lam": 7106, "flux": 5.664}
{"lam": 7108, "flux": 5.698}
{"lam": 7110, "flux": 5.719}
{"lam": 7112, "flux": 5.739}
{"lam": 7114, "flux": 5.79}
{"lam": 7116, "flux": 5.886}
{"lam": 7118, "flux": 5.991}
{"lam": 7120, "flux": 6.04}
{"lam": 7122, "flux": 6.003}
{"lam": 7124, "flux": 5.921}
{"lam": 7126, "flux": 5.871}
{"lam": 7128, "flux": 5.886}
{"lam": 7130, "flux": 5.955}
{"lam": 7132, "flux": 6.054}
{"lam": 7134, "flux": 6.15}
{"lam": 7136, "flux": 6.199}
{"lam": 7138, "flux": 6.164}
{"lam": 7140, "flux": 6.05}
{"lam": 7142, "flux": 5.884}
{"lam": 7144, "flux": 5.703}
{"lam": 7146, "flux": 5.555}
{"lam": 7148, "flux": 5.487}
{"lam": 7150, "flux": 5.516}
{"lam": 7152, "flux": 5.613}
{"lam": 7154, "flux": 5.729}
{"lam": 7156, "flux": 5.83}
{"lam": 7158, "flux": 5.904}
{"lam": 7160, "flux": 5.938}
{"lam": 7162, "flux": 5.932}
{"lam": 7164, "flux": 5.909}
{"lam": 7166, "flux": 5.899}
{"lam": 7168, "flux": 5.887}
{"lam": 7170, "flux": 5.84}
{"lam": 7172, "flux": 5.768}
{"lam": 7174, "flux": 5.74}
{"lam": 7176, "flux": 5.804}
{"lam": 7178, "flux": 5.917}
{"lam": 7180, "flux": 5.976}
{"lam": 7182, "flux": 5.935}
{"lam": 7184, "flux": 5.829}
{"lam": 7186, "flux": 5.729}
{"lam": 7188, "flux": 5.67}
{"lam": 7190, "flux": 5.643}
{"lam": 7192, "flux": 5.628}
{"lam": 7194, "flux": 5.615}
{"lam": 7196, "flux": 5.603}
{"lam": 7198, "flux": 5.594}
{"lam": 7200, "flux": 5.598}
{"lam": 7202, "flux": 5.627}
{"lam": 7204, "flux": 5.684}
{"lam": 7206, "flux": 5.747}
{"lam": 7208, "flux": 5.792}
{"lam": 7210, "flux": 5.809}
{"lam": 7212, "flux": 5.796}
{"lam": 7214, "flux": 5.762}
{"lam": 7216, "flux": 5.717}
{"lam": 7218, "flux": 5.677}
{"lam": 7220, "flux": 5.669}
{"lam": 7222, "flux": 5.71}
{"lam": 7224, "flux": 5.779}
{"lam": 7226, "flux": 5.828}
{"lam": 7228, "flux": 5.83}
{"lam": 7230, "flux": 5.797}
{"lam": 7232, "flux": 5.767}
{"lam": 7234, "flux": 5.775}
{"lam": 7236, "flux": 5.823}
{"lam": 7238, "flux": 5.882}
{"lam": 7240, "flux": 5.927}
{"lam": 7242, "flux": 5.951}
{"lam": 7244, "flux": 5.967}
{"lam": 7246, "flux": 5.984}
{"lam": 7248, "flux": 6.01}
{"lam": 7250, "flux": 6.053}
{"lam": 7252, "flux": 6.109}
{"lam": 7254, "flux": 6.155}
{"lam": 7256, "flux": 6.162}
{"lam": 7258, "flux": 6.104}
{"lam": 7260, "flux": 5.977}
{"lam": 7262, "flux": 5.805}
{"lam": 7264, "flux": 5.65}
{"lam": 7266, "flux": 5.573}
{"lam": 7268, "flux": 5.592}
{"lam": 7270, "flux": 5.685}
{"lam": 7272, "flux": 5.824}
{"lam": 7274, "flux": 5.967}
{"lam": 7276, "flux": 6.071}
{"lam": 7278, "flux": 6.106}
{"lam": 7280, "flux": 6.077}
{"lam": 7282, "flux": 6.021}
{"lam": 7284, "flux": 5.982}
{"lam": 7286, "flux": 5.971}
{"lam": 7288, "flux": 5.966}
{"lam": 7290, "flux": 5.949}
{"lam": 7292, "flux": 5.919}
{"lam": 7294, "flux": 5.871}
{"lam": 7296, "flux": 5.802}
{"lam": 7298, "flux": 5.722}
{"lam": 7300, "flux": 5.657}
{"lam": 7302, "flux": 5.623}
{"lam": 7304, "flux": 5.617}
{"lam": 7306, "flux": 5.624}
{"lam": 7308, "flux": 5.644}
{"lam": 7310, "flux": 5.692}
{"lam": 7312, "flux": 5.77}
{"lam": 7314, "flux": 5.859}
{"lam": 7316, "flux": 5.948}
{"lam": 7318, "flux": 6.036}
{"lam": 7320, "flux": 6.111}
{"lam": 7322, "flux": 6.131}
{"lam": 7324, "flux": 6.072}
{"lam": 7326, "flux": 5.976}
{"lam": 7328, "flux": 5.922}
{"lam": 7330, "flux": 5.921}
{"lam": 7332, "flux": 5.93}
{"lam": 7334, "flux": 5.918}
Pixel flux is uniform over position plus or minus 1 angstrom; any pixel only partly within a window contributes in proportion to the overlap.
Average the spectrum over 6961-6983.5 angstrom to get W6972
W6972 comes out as 6.08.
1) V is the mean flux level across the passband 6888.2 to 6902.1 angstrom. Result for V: 6.31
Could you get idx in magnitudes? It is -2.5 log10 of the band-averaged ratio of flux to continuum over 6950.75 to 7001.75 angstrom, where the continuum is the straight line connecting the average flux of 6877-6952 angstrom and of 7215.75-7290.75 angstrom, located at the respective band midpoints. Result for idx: 0.01 mag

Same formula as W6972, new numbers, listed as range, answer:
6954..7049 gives 6.14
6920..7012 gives 6.19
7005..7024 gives 6.12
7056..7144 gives 5.91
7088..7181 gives 5.83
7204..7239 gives 5.77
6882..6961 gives 6.25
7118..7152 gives 5.9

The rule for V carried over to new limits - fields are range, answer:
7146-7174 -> 5.78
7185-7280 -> 5.82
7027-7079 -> 6.16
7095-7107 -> 5.69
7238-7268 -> 5.94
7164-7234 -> 5.76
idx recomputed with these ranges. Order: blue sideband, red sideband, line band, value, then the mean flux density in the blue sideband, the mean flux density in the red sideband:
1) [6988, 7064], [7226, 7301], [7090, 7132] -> 0.05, 6.17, 5.9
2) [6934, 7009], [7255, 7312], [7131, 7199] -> 0.03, 6.19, 5.84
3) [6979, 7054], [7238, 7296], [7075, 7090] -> 0.04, 6.14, 5.94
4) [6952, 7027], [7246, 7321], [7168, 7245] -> 0.03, 6.12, 5.89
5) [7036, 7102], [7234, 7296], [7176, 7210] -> 0.05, 6.04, 5.93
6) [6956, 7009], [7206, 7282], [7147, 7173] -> 0.03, 6.14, 5.87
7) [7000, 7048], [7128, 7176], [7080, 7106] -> 0.05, 6.16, 5.86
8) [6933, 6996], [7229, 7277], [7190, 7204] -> 0.06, 6.18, 5.9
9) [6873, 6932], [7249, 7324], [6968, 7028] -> 0.01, 6.2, 5.89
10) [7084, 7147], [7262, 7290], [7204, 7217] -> 0.02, 5.85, 5.88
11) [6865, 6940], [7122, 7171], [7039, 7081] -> -0.03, 6.19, 5.87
